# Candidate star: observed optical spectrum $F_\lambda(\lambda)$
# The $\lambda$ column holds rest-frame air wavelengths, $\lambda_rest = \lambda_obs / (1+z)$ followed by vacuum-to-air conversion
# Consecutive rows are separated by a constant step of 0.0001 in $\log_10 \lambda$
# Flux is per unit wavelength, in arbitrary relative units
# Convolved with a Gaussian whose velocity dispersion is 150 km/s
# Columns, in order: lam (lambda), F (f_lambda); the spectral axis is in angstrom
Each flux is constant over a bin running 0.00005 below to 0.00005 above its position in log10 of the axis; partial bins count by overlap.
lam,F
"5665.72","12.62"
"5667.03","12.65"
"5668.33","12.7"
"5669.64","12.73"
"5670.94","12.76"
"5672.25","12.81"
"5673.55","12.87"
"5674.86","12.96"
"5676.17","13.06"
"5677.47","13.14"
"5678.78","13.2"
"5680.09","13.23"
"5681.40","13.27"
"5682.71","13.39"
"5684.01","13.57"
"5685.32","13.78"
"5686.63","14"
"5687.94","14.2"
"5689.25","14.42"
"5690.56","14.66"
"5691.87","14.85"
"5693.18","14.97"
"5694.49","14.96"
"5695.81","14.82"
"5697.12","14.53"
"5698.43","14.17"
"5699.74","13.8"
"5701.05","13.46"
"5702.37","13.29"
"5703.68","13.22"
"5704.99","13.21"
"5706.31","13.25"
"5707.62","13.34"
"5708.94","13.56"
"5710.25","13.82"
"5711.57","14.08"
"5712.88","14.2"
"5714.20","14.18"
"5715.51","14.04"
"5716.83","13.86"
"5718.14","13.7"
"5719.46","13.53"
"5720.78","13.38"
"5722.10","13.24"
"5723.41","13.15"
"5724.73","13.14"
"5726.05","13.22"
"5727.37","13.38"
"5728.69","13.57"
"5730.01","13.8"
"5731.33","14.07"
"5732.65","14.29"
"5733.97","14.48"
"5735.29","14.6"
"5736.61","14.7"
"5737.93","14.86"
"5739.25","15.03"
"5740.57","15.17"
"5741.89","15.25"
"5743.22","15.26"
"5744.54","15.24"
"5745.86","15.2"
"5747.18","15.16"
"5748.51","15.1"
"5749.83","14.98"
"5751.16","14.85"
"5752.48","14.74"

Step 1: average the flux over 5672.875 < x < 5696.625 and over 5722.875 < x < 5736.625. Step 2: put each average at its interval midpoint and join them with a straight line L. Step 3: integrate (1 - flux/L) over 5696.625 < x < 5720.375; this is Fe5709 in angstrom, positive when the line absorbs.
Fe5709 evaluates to 0.2 angstrom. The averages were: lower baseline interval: 13.9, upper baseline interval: 13.8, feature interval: 13.7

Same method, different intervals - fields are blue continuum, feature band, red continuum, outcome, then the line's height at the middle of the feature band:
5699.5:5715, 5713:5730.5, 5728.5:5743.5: 0.7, 14.1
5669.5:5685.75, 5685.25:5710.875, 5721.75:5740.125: -1.1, 13.5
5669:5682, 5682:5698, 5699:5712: -1.3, 13.2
